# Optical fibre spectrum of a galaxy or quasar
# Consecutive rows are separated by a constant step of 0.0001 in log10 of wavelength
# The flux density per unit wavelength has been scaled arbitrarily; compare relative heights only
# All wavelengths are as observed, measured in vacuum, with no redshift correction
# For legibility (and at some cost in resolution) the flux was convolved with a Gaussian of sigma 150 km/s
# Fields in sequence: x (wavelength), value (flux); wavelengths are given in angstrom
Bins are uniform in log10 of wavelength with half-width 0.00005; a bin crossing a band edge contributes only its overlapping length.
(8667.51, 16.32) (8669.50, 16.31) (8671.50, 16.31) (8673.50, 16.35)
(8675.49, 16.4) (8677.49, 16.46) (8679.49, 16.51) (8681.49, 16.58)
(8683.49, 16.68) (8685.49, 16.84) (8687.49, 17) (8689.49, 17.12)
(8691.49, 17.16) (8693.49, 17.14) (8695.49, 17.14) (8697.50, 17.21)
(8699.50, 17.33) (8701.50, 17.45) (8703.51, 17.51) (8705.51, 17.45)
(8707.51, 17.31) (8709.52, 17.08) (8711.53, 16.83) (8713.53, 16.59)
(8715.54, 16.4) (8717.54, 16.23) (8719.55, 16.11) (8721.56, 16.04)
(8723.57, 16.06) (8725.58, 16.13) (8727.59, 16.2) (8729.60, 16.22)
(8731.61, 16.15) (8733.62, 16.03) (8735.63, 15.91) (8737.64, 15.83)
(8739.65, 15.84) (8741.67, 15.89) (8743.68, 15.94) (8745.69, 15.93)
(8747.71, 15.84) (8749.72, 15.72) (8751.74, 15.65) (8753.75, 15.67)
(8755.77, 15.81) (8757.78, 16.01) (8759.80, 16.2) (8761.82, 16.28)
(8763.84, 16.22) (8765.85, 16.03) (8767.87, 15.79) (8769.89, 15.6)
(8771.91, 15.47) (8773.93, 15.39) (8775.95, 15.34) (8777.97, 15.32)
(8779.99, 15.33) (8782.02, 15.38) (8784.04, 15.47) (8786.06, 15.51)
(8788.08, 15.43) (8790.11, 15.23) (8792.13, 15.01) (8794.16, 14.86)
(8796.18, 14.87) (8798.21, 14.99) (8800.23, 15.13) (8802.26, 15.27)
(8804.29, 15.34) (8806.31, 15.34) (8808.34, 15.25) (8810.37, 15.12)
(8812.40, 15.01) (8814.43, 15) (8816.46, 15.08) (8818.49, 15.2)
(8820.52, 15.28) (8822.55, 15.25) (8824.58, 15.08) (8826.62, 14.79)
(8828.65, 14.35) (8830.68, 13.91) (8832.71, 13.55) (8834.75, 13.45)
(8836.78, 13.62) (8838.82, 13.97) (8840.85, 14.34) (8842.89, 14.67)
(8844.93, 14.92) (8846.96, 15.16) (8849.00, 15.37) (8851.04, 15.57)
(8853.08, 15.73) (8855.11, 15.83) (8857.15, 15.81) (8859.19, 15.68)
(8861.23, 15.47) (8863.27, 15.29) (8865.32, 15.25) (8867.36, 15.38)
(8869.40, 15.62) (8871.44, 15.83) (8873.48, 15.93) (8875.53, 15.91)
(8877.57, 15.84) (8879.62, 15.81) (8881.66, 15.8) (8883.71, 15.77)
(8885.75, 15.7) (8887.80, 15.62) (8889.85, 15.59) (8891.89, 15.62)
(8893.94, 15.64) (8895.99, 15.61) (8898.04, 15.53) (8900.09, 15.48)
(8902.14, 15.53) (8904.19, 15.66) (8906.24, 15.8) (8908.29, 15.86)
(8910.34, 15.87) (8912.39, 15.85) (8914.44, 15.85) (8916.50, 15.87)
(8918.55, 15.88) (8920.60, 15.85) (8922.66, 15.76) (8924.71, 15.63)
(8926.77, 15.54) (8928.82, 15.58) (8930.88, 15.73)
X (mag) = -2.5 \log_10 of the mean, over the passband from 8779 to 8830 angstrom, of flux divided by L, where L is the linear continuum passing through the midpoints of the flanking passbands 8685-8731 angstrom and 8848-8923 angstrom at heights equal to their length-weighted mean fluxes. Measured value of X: 0.07 mag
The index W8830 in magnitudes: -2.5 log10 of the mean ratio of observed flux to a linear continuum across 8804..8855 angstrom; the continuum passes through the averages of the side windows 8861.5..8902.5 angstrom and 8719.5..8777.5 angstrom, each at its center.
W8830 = 0.06 mag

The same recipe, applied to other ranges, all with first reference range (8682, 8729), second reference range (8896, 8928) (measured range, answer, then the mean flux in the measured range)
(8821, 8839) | 0.14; 14.3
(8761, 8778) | 0.05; 15.7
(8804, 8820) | 0.08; 15.2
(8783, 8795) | 0.08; 15.3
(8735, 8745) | 0.05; 15.9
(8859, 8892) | 0.02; 15.7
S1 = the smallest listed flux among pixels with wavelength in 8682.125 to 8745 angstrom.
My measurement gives 15.83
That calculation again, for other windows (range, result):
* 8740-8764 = 15.65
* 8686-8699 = 17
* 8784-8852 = 13.45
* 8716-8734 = 16.03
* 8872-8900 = 15.53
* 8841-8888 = 14.67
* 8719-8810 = 14.86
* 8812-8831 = 13.91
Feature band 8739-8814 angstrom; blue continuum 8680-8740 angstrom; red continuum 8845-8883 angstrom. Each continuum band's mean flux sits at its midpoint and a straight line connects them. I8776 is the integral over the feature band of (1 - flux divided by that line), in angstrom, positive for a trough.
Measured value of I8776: 3.2 angstrom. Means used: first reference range 16.7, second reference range 15.6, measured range 15.5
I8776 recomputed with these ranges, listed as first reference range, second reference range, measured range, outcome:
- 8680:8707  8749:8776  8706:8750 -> 0.7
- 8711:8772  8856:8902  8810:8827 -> 0.8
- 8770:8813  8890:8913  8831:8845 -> 1.3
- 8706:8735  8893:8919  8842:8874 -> 0.9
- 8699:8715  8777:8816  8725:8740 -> 0.5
